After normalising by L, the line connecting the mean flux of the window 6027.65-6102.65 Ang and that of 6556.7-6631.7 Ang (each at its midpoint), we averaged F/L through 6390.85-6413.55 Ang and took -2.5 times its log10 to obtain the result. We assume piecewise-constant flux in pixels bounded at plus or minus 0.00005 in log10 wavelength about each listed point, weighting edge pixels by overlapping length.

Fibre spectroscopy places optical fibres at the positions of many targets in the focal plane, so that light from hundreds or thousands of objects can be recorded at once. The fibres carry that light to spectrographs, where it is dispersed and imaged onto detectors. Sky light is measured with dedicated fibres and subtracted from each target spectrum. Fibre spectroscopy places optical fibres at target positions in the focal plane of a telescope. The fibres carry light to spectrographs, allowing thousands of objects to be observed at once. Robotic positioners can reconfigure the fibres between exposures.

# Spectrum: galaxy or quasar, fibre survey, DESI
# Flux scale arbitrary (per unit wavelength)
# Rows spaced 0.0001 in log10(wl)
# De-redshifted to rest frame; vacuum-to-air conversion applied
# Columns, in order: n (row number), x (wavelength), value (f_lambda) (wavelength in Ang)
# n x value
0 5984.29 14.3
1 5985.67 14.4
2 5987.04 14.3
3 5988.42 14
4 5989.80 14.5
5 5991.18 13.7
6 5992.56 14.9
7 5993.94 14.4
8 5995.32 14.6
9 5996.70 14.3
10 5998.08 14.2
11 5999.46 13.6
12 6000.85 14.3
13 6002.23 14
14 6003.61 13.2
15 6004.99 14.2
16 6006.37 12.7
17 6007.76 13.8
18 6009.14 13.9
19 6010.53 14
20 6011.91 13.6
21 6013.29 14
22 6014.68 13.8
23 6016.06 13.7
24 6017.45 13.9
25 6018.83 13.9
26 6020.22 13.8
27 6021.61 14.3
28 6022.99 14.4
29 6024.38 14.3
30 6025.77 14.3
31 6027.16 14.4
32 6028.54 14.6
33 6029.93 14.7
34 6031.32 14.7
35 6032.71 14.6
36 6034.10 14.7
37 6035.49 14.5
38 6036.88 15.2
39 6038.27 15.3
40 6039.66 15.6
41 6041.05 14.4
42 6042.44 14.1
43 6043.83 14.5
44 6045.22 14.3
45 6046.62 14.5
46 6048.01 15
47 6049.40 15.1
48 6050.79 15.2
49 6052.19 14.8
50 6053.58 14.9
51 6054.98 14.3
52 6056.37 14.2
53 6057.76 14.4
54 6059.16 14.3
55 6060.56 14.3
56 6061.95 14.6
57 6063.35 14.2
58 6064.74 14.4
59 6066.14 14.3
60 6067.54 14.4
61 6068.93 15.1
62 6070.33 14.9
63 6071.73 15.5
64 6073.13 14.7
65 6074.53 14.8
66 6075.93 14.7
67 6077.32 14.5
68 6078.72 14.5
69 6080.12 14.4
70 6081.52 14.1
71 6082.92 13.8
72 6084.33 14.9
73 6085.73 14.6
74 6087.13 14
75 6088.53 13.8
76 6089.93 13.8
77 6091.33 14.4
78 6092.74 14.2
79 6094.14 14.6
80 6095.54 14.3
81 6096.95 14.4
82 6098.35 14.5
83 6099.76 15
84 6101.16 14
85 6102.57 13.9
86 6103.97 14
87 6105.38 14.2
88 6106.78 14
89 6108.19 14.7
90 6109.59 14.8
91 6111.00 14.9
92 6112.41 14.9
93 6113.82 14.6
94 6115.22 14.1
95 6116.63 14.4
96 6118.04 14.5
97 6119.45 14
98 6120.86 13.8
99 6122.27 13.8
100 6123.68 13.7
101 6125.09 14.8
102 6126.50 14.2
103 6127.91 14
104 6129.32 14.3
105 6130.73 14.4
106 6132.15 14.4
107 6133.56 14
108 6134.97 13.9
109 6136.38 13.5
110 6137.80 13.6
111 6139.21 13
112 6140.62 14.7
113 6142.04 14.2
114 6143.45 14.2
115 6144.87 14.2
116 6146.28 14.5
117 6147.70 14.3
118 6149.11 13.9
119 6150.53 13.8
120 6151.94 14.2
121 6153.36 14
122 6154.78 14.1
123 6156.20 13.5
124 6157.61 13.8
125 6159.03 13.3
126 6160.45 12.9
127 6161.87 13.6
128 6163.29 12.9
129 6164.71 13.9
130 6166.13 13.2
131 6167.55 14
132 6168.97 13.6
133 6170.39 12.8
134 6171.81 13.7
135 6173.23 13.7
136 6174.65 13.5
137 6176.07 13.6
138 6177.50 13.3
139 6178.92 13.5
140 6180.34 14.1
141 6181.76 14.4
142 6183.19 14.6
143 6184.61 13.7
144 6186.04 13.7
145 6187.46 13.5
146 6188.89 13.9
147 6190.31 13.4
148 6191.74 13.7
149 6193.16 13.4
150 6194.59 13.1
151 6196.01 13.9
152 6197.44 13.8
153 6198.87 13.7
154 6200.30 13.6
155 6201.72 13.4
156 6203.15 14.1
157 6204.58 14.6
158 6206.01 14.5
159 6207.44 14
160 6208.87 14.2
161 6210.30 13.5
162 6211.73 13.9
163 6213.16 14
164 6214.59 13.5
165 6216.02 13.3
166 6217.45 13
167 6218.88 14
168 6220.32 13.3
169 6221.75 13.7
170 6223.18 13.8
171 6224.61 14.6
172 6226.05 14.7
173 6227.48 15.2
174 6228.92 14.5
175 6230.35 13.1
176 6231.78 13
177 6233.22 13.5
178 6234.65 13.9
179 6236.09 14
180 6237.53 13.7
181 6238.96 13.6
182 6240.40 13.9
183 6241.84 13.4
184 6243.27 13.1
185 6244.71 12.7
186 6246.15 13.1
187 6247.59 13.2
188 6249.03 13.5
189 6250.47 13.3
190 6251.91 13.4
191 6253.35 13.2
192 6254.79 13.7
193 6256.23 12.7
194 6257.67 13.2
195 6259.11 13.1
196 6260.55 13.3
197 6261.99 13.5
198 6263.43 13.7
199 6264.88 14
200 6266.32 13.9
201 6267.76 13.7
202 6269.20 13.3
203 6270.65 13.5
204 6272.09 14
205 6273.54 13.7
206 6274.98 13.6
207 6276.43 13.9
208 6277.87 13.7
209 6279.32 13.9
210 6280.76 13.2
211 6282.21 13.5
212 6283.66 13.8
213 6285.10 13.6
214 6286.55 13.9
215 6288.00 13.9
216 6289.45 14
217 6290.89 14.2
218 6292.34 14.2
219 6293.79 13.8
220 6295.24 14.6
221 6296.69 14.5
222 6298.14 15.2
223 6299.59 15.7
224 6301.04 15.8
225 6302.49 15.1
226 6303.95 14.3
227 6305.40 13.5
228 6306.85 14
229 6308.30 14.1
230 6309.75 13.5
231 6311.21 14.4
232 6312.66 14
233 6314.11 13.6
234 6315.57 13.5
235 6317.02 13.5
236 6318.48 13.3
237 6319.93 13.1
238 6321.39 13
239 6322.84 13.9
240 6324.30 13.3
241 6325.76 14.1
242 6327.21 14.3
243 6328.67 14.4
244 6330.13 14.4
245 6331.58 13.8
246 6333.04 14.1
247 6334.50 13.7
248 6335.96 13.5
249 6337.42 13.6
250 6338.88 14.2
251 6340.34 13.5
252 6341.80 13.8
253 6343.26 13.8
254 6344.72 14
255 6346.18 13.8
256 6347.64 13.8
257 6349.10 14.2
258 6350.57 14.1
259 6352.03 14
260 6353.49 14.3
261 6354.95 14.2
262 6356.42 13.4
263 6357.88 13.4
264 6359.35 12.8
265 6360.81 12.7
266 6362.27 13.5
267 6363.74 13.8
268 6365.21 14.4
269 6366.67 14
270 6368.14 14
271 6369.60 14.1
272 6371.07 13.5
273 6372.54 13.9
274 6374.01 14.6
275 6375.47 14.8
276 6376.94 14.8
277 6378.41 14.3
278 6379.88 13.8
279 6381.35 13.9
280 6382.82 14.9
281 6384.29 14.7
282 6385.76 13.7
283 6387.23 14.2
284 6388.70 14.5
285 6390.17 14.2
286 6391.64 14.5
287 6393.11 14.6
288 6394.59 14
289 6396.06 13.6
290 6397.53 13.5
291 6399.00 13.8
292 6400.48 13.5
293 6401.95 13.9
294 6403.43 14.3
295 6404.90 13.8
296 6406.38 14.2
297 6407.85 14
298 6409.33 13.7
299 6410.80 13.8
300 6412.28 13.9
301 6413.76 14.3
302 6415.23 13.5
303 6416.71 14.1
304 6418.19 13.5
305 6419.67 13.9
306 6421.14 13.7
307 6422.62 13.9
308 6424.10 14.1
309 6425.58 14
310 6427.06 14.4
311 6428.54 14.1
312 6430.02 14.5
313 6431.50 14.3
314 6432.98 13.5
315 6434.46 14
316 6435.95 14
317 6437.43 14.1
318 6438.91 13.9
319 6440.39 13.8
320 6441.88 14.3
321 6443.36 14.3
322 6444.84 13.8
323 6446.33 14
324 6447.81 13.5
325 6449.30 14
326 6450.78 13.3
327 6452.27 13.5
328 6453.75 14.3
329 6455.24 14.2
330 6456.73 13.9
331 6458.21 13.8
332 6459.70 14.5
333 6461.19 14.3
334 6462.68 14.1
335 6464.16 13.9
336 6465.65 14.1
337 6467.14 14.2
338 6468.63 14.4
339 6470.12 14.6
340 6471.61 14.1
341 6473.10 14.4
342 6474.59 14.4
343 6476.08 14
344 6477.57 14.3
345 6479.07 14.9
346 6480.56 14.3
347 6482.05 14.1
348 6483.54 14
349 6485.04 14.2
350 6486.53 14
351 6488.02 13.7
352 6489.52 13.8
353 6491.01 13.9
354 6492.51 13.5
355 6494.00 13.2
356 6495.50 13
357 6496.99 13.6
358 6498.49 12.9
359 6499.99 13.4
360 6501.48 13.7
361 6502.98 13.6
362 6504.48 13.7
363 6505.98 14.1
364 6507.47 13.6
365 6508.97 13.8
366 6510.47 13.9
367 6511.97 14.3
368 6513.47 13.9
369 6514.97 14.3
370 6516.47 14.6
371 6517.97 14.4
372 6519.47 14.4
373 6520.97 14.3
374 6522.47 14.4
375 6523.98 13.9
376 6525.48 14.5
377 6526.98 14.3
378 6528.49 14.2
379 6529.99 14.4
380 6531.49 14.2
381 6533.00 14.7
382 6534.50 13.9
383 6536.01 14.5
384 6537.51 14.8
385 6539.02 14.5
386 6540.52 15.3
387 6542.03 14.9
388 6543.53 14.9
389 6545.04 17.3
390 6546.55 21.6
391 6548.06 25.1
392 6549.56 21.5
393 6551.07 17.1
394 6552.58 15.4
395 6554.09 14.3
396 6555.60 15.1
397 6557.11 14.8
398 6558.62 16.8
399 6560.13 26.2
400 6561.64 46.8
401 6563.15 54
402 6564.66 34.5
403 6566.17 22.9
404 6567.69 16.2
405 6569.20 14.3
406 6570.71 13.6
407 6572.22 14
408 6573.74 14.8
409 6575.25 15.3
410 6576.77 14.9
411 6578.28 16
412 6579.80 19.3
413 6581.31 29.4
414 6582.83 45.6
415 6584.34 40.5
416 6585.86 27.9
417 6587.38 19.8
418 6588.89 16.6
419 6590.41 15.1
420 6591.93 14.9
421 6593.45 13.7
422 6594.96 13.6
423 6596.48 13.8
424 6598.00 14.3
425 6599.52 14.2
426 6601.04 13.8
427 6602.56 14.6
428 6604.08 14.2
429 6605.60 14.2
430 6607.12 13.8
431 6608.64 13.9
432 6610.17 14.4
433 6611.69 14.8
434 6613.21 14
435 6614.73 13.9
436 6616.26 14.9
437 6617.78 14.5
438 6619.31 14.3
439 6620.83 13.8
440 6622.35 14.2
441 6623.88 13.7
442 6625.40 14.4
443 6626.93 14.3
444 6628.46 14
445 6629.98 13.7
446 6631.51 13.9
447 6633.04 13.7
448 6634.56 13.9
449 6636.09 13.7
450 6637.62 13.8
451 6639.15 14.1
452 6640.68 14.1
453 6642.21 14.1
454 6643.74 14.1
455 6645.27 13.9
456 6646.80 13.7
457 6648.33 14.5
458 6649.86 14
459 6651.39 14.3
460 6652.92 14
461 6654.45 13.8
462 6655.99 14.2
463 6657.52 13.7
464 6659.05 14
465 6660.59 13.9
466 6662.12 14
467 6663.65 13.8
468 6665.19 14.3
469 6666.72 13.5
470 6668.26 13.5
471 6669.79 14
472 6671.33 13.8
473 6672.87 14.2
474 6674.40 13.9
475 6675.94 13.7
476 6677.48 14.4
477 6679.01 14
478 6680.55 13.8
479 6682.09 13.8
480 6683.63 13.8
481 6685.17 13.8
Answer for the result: 0.23 mag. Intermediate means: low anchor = 14.6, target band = 13.9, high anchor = 18.7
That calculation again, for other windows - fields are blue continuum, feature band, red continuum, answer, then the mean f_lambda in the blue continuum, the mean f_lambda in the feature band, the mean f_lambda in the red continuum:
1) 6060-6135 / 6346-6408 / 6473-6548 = 0.03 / 14.4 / 14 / 14.4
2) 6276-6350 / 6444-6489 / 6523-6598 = 0.23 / 14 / 14.1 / 19.4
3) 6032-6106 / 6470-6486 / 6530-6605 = 0.28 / 14.5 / 14.3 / 19.4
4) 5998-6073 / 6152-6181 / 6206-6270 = 0.03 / 14.4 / 13.6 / 13.6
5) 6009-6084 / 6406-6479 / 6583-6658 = 0.08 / 14.5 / 14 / 15.3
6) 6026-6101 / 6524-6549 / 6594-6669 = -0.12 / 14.6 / 15.8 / 14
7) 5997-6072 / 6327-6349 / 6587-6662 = 0.03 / 14.4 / 13.9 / 14.2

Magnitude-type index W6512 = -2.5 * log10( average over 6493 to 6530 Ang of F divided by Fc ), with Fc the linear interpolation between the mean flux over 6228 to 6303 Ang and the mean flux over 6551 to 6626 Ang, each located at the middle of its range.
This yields 0.25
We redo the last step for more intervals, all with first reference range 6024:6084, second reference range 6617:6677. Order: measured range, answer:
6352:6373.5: 0.04 mag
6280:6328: 0.03 mag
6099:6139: 0.02 mag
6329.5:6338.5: 0.03 mag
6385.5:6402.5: 0.02 mag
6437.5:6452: 0.02 mag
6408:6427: 0.03 mag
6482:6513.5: 0.03 mag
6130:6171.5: 0.05 mag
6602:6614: -0.02 mag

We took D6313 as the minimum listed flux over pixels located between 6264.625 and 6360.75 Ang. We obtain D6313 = 12.8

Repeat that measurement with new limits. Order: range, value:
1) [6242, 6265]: 12.7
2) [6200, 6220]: 13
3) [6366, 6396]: 13.5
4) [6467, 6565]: 12.9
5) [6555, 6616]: 13.6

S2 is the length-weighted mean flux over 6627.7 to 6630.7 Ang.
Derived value 13.9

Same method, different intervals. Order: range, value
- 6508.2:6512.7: 14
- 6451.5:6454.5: 13.9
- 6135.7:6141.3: 13.7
